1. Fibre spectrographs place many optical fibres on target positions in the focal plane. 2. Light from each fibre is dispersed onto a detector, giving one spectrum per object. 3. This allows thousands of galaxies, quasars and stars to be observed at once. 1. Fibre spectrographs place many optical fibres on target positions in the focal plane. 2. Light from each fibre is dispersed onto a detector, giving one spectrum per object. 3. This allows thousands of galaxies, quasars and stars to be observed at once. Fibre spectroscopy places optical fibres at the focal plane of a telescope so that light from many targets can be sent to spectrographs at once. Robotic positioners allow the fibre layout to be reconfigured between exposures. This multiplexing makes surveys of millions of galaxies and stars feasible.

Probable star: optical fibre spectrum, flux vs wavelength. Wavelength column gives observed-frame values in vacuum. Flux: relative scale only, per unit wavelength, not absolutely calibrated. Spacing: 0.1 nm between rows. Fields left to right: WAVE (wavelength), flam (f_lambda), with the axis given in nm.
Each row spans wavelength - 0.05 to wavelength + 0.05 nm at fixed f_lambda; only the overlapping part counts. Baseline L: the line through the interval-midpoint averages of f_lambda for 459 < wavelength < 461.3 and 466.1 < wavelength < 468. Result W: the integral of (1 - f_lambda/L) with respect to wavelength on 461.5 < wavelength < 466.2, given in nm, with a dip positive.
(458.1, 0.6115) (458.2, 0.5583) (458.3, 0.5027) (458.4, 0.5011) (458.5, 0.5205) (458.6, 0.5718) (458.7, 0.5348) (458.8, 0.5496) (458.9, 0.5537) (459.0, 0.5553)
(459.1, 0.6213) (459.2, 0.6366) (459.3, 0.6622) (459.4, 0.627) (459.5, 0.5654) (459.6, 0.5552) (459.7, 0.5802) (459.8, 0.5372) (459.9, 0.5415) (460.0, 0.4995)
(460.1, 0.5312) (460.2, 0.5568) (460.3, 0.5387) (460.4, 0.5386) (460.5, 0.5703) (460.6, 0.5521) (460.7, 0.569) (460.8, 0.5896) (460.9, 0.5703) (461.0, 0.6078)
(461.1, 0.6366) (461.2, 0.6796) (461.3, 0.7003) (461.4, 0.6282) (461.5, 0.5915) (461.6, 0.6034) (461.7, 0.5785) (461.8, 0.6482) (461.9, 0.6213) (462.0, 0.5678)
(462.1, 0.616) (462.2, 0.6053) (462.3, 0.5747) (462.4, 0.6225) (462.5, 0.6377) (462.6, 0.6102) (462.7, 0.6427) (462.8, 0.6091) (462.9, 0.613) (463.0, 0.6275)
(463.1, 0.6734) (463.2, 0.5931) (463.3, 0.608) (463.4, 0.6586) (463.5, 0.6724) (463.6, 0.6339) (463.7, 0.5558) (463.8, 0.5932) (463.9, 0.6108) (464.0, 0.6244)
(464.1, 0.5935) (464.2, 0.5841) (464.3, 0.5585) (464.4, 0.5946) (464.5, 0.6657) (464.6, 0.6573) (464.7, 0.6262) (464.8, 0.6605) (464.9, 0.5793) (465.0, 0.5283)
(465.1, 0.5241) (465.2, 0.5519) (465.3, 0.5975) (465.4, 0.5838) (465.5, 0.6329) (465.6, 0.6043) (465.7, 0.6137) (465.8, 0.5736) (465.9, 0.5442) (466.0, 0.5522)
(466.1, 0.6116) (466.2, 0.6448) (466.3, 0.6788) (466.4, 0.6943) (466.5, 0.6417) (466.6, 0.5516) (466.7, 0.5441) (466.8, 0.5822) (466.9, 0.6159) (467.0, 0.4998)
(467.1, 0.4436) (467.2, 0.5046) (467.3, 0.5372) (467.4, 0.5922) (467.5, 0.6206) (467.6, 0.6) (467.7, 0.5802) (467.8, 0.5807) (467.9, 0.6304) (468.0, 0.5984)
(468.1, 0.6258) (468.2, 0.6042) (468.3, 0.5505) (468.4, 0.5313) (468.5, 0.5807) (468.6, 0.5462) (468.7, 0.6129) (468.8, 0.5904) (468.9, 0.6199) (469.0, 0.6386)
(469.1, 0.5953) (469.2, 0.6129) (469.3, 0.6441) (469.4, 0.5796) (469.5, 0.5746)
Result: -0.167 nm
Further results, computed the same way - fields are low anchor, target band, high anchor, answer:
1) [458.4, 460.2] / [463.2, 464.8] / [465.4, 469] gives -0.11 nm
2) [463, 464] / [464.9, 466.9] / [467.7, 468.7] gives 0.03 nm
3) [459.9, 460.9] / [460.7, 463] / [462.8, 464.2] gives -0.13 nm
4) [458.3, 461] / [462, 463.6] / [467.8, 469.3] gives -0.13 nm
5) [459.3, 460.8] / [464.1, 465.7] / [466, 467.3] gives -0.06 nm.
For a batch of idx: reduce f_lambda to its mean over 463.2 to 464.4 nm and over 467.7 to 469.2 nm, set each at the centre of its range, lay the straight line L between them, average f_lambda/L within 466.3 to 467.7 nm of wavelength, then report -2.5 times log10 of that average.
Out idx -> 0.04 mag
